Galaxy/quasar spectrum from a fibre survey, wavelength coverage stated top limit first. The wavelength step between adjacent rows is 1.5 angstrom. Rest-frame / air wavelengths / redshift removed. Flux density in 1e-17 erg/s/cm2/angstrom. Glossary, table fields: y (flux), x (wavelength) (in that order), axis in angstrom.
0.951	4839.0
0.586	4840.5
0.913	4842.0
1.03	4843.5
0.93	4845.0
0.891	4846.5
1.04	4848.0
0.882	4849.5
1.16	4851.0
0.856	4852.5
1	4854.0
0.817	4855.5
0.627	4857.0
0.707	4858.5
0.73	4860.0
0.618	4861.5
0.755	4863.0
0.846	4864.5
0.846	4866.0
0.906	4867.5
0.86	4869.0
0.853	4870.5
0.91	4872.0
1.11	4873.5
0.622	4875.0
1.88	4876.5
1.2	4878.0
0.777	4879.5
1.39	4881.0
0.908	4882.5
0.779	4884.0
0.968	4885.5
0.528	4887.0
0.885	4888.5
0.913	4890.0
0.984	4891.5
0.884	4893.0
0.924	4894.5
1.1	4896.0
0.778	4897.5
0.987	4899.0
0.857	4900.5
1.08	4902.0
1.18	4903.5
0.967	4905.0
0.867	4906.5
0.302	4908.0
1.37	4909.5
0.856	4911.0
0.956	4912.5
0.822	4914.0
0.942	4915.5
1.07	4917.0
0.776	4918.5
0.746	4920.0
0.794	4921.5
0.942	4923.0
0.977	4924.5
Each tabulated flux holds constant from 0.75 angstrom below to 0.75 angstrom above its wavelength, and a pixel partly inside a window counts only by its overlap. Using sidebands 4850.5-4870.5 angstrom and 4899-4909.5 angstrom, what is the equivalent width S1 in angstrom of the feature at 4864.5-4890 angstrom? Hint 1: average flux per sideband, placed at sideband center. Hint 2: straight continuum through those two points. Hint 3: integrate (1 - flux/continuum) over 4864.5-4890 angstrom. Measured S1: -2.98 angstrom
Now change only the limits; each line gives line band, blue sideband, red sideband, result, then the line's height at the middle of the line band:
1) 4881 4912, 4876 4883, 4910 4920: 4.2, 1.07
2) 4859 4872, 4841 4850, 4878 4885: 2.2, 0.967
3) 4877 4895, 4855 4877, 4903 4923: -1.4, 0.875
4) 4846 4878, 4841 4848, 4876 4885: 3.9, 1.03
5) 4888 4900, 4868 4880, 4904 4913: 0.2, 0.95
